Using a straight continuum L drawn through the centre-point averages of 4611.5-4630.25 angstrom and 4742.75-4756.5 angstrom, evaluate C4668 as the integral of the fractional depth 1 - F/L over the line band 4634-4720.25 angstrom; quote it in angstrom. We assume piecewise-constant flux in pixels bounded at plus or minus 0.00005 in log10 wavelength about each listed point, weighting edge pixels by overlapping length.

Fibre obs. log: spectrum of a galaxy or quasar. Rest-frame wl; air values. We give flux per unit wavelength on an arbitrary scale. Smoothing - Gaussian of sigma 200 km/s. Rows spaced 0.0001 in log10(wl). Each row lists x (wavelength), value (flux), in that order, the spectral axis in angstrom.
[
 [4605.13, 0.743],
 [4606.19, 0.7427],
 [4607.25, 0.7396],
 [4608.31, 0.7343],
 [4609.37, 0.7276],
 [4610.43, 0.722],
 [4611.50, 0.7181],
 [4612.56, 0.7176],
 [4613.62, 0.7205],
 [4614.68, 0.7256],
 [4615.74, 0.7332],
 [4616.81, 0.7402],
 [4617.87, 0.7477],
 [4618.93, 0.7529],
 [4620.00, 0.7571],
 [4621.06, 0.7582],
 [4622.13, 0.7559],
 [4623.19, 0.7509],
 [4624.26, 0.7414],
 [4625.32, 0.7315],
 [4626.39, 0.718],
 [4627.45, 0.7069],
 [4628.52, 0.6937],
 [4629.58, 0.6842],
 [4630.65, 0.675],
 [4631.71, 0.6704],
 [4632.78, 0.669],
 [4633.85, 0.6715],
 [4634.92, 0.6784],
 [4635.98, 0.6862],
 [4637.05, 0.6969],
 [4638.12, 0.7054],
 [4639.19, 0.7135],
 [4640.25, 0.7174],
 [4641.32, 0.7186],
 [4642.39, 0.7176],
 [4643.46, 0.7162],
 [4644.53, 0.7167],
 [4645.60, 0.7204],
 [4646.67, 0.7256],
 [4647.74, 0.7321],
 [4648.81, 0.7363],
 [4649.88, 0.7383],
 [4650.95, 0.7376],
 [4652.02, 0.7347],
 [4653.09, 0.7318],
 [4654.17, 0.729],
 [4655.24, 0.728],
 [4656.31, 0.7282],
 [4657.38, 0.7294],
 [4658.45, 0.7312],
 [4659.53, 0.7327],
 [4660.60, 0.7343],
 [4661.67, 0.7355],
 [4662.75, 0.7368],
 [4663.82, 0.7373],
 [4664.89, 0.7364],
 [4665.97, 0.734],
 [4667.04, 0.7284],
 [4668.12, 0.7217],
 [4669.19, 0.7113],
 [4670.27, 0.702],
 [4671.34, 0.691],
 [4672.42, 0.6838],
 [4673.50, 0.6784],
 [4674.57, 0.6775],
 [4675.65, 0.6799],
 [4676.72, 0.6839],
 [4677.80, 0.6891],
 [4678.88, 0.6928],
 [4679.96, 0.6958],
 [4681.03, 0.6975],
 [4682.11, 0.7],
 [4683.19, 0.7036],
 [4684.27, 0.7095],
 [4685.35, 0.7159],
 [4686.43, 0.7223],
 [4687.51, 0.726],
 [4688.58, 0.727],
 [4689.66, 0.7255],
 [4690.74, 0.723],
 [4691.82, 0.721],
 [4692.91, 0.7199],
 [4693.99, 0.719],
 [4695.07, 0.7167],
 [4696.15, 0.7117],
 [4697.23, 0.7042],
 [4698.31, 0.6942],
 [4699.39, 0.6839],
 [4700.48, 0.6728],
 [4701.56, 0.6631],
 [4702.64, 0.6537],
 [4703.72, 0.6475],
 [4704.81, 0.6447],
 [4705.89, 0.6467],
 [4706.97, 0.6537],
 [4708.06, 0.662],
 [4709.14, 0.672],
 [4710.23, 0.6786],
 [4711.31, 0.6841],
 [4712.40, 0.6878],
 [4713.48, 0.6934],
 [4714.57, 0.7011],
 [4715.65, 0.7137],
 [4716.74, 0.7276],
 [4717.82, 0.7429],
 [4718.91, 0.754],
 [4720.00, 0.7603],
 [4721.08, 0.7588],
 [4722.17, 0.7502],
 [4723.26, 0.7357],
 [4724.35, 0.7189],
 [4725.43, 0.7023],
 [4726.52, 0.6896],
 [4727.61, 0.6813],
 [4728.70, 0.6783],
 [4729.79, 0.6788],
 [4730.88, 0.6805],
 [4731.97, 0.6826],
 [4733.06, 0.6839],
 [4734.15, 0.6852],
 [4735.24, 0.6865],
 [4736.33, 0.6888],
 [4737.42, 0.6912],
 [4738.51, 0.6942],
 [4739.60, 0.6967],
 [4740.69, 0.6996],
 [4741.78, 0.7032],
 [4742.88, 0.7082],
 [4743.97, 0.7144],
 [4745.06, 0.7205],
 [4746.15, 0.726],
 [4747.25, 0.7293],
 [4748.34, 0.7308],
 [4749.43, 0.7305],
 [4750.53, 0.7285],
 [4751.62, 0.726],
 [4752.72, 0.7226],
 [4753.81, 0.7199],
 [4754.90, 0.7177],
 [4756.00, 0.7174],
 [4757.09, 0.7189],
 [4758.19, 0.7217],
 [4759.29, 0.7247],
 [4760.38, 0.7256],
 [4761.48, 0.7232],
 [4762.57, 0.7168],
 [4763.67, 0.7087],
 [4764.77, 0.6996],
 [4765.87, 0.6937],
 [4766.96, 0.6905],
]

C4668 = 2.4 angstrom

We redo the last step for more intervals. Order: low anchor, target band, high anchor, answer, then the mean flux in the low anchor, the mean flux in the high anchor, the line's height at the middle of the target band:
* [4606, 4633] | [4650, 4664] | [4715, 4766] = -0.2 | 0.725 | 0.713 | 0.721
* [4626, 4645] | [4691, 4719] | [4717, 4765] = 0.7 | 0.698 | 0.713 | 0.708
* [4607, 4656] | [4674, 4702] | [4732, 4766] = 0.5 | 0.72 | 0.711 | 0.716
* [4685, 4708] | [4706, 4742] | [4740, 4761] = 0.4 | 0.694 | 0.72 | 0.707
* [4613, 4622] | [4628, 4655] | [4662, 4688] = 0.7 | 0.742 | 0.706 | 0.727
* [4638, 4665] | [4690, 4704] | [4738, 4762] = 0.5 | 0.728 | 0.718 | 0.724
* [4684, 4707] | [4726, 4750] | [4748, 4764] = 0.5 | 0.696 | 0.722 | 0.715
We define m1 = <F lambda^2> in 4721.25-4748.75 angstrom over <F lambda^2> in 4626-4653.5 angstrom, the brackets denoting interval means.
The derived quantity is 1.03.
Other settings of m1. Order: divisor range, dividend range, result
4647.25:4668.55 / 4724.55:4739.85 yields 0.97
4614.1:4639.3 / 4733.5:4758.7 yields 1.05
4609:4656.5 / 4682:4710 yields 0.99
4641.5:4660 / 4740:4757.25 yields 1.03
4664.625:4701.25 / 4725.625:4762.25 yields 1.03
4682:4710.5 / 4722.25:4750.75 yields 1.03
